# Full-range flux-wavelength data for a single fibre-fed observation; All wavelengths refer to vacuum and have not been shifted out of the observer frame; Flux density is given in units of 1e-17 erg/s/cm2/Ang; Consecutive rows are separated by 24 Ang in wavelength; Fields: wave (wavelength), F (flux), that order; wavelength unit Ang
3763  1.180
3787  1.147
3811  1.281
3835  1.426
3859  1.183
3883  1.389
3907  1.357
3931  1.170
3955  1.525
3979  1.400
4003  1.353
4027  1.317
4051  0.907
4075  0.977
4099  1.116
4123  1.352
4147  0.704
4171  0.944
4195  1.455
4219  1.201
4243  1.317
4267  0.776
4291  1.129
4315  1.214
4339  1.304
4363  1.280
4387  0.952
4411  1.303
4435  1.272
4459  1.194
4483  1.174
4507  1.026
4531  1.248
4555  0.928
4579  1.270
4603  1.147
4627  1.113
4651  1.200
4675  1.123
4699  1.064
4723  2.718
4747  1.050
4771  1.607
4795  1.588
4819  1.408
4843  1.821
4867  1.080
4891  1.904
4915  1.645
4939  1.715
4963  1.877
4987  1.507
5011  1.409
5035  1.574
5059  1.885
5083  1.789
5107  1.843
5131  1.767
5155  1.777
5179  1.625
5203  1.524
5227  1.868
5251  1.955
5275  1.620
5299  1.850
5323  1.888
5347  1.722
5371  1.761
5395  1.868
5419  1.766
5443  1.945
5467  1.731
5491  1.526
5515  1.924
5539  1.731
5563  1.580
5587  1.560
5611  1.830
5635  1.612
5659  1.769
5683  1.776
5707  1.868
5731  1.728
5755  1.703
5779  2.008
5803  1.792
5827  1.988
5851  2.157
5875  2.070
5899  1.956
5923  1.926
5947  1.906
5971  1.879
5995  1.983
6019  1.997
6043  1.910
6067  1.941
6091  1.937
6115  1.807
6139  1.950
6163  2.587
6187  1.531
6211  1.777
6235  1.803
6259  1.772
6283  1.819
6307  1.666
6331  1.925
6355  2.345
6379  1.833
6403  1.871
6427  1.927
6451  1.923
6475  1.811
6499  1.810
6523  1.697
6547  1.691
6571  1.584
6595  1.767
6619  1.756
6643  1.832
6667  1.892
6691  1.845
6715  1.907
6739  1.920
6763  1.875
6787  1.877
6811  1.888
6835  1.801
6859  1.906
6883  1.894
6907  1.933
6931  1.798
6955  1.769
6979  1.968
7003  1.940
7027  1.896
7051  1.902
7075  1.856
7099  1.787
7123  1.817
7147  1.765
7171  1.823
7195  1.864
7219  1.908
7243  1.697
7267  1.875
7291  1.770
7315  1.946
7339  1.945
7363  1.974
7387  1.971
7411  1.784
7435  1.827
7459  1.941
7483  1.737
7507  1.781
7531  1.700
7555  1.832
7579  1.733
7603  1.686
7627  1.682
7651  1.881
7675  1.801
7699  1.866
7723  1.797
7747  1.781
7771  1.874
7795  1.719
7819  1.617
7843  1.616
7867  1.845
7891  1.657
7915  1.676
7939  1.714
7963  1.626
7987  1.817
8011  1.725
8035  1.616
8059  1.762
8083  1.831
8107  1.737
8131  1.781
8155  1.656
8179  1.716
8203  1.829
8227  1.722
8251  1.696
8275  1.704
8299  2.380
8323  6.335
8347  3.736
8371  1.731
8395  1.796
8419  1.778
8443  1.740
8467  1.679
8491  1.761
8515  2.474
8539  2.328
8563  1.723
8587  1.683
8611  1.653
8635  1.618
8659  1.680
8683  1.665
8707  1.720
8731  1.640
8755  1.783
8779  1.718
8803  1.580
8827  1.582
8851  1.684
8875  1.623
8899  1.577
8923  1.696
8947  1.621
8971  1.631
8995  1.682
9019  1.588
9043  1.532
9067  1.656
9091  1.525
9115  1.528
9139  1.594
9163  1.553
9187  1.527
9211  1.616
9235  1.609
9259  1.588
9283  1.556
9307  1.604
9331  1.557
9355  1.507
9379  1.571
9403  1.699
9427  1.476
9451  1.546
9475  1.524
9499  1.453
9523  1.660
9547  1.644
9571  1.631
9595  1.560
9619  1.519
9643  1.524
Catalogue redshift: 0.268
